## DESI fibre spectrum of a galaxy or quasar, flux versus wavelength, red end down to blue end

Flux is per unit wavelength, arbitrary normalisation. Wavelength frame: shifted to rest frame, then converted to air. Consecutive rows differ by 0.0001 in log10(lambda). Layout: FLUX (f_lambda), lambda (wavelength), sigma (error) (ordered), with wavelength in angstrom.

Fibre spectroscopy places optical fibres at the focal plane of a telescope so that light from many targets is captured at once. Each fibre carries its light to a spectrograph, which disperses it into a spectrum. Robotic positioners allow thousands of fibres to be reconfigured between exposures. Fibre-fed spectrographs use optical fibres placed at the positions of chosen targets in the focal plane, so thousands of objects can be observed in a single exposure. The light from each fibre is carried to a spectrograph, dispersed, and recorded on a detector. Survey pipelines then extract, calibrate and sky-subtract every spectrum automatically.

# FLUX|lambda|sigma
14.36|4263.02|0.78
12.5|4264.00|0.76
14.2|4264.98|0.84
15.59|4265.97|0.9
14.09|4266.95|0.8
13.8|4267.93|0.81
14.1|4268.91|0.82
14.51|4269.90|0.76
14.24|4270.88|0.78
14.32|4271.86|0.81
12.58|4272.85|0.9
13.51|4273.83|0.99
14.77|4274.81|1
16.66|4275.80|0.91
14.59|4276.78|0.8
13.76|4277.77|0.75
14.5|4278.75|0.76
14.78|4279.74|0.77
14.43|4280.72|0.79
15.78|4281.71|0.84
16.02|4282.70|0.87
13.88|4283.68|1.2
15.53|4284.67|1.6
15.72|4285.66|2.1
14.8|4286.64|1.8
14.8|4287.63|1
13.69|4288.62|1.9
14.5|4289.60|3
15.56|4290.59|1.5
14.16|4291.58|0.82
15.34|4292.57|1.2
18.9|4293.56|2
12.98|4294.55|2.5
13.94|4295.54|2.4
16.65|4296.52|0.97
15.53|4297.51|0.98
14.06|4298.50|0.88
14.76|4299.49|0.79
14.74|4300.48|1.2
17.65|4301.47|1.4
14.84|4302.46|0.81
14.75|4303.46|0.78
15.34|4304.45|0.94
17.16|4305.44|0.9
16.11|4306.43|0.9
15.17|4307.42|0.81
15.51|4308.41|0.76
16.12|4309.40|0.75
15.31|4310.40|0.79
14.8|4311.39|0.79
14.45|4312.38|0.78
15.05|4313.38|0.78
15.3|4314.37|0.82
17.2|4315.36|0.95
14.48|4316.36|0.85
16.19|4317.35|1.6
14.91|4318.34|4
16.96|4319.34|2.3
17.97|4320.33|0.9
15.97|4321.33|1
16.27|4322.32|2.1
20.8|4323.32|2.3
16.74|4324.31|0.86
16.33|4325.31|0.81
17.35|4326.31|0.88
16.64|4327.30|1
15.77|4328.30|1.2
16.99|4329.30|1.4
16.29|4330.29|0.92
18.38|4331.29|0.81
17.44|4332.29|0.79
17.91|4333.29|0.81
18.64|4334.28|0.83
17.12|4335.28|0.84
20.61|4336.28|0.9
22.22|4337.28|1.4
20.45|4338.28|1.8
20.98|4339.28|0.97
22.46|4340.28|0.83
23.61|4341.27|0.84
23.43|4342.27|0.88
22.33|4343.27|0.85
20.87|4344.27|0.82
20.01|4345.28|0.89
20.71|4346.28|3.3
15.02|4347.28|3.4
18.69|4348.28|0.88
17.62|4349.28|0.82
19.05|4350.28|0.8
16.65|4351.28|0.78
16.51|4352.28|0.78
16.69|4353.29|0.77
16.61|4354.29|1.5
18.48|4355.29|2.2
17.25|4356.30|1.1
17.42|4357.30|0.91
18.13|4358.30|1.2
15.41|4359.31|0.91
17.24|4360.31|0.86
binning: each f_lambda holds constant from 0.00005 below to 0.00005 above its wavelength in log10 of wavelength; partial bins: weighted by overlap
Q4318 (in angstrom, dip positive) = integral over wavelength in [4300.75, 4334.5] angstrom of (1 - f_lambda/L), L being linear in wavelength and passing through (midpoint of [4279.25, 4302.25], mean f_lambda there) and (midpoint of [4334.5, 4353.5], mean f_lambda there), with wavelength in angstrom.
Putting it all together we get 2.2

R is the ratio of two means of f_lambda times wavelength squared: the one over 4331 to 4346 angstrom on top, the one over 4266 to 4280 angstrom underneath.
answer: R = 1.47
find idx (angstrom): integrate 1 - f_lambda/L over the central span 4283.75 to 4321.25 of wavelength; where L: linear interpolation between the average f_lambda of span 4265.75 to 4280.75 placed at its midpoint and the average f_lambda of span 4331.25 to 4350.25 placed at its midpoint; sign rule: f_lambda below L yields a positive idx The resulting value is 3.00 angstrom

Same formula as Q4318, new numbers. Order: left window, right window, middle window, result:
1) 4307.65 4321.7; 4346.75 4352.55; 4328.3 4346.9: -3.4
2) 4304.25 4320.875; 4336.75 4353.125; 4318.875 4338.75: 0.0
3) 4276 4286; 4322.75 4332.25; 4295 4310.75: 0.5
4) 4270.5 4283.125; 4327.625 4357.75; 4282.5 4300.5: 0.6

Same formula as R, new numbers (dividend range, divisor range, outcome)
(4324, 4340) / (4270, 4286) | 1.27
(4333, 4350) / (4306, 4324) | 1.27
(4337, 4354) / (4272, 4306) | 1.35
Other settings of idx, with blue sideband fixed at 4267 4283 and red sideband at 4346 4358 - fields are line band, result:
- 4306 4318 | 0.4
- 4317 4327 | -0.4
